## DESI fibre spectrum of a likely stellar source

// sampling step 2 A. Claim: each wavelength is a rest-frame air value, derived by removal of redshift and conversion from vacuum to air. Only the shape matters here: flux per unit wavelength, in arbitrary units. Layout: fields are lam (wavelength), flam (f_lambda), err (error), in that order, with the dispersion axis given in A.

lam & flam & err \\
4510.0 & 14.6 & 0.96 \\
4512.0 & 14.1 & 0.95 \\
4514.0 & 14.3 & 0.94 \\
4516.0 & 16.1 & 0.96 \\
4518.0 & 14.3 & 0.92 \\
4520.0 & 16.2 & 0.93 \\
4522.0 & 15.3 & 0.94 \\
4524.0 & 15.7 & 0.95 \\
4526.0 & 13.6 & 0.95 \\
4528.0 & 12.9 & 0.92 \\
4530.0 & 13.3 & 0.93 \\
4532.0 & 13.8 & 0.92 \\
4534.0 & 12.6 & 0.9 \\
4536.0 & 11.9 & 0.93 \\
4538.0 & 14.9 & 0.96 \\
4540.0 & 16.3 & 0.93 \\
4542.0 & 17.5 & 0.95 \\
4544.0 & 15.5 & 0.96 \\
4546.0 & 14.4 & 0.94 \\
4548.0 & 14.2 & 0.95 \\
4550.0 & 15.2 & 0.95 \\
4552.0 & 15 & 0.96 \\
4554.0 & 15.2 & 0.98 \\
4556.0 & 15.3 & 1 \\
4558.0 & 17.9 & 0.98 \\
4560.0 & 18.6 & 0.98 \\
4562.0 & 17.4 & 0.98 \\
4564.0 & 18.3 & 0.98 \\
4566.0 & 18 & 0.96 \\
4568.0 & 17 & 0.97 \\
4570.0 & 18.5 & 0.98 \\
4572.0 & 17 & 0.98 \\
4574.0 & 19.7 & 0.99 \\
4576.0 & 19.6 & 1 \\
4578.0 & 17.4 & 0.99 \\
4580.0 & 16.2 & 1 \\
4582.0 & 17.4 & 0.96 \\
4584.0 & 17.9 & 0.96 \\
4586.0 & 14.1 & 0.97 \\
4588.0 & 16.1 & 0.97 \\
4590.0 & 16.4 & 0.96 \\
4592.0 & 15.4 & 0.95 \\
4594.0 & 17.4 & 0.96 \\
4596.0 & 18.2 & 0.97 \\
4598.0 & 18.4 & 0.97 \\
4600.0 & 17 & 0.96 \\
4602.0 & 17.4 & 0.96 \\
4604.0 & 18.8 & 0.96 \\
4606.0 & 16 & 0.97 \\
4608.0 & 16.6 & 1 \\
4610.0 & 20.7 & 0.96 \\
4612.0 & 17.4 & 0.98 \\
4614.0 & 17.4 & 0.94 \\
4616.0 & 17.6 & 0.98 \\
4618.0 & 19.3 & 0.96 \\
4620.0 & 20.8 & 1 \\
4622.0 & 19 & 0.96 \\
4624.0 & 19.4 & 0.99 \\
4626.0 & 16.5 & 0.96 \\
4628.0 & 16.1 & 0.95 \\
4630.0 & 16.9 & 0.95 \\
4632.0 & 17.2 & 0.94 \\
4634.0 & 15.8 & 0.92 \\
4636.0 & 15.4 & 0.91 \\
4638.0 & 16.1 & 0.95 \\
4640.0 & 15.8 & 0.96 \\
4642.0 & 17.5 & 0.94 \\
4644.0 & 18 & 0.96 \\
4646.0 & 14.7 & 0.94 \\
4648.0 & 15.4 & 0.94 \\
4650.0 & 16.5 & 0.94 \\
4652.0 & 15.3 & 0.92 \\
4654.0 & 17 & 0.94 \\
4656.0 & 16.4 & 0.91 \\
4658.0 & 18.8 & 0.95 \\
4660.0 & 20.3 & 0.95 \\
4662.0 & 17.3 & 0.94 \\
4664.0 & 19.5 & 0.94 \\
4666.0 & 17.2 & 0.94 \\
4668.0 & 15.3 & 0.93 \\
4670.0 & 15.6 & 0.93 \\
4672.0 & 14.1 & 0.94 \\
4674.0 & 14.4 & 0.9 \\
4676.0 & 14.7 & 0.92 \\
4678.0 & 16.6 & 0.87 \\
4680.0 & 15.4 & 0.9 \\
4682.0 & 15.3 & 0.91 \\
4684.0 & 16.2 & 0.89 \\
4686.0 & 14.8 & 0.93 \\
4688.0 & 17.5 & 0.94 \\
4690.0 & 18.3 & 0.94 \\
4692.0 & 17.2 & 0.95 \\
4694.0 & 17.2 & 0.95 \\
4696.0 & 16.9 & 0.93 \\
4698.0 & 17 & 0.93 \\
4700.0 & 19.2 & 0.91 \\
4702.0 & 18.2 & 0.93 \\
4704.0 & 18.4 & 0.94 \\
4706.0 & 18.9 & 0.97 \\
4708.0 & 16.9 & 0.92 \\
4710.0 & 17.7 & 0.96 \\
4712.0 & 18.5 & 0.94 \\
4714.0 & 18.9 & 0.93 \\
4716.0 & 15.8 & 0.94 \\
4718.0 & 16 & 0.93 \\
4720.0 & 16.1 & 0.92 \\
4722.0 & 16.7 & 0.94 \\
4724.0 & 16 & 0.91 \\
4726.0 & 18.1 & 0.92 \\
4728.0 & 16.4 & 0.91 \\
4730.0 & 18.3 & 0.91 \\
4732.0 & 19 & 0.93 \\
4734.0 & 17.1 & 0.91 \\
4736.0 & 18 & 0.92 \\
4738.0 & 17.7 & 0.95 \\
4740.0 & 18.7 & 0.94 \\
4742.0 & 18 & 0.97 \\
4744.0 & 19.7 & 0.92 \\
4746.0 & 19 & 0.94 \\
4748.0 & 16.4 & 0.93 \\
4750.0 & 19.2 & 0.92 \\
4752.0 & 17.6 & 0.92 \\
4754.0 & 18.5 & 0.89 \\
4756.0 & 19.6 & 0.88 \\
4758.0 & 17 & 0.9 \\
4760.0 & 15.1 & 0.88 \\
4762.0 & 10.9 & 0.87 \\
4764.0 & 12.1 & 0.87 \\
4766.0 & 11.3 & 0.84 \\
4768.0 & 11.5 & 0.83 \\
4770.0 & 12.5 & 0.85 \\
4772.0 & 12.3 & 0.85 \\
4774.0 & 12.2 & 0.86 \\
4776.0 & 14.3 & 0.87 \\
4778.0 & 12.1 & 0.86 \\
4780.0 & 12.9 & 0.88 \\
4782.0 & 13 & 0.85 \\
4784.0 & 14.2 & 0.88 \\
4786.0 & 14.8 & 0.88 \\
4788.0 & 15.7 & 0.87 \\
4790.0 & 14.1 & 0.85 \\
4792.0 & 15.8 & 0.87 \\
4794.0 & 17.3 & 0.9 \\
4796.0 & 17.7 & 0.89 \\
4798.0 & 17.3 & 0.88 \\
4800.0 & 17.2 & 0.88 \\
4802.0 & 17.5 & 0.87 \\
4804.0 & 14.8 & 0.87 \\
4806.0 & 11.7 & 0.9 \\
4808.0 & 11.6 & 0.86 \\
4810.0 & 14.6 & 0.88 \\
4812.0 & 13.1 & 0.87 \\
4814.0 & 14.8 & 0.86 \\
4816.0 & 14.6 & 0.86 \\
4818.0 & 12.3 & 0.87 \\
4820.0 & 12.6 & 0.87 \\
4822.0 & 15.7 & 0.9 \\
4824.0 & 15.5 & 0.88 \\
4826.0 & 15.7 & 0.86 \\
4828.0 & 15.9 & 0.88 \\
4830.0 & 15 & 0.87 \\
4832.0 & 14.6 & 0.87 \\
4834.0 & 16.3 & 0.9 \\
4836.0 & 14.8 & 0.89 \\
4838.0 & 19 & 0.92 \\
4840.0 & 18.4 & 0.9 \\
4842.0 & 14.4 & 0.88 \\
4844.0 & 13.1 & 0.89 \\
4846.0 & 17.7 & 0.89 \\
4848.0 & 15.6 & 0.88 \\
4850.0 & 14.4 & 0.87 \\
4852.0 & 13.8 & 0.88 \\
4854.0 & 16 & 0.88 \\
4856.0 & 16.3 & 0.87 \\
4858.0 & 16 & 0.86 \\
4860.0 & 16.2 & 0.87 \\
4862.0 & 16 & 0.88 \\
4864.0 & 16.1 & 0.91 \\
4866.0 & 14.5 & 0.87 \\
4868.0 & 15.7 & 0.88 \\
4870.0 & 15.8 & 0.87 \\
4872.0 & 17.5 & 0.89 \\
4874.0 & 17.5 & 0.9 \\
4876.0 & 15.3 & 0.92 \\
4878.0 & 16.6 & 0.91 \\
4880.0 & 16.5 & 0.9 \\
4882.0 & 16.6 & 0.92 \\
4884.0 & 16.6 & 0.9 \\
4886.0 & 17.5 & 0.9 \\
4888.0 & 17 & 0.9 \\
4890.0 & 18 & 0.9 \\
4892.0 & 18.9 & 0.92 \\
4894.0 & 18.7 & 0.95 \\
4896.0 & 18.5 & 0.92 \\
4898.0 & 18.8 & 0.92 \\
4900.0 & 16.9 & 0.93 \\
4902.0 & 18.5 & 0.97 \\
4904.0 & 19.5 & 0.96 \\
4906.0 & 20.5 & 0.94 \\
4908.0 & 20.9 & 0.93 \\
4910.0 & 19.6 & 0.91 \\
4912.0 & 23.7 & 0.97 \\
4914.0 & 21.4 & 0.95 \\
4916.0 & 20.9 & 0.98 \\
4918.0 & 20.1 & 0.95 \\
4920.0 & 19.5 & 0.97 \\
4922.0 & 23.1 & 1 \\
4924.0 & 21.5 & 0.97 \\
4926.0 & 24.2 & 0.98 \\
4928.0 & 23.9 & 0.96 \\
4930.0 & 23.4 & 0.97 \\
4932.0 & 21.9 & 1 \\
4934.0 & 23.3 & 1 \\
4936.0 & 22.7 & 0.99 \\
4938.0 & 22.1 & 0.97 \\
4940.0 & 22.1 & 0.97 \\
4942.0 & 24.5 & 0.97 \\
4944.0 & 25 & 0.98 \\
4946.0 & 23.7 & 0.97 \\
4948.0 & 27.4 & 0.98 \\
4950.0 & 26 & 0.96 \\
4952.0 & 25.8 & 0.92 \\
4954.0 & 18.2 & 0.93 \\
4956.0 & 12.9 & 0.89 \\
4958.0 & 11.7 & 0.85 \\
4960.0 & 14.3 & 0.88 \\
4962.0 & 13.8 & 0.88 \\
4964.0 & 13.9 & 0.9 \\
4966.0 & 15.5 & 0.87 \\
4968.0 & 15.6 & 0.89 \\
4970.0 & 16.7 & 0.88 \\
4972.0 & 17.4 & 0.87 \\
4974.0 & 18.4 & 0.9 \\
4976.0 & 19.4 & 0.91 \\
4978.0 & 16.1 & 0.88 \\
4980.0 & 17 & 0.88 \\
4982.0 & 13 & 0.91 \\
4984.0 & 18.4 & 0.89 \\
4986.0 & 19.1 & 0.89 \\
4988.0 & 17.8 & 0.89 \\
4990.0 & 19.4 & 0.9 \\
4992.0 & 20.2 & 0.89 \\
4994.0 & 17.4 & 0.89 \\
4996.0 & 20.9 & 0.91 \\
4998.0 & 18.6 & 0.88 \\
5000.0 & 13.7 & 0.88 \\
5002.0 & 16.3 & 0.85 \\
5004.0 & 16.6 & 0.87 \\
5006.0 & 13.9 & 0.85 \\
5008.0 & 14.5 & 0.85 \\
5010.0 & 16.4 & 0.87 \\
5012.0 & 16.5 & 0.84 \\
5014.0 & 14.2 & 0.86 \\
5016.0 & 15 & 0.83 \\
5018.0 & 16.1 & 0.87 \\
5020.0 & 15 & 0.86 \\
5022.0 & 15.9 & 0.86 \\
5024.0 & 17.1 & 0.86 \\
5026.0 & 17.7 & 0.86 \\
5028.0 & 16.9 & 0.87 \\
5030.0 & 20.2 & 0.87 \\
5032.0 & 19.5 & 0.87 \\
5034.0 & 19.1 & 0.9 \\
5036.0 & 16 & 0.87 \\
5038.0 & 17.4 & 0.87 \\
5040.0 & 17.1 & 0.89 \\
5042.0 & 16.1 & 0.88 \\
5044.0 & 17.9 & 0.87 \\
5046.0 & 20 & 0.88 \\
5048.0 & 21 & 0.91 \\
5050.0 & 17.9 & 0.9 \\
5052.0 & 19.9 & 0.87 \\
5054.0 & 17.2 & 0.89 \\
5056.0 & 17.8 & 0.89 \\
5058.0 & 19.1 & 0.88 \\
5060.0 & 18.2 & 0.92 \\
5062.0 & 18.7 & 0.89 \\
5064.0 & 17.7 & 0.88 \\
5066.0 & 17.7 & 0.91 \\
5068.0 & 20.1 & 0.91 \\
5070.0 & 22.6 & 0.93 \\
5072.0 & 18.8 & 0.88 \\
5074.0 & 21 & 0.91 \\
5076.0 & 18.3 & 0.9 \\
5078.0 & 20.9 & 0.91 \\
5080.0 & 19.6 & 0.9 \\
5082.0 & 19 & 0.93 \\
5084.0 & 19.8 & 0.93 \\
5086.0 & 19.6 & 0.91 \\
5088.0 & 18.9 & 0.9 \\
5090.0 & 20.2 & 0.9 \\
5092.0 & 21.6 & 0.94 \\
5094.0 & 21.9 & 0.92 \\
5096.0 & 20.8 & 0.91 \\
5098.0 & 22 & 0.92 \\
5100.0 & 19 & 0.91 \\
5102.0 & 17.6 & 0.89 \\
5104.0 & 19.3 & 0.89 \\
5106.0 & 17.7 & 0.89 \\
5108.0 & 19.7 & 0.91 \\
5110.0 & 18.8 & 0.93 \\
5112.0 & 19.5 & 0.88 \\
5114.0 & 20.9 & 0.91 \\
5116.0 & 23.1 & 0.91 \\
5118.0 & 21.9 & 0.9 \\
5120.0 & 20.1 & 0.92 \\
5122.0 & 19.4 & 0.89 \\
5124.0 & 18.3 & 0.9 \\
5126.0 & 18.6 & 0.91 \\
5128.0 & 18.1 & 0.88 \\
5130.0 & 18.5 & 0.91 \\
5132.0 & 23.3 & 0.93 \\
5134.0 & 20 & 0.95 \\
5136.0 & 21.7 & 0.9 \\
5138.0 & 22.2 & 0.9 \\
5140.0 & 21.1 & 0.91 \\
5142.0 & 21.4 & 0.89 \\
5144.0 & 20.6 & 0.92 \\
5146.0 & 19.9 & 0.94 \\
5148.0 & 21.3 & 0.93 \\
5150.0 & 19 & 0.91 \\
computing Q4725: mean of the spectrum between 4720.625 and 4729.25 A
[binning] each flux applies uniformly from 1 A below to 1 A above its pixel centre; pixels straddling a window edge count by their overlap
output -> 16.8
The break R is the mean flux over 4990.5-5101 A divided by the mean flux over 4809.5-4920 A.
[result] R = 1.09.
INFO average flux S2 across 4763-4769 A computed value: 11.6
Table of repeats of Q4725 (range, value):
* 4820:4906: 16.5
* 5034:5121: 19.4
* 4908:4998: 19.8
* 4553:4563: 16.9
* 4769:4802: 14.7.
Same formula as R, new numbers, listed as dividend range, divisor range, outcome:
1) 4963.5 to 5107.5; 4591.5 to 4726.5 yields 1.06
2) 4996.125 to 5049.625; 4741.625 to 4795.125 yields 1.13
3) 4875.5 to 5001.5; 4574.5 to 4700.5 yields 1.13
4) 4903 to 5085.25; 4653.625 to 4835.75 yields 1.18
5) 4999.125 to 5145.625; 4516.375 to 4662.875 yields 1.13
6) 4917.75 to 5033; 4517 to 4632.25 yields 1.12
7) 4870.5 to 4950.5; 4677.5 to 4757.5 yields 1.17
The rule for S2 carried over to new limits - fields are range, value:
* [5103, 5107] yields 18.5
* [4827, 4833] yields 15.2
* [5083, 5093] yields 20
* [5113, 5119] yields 22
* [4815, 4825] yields 14.1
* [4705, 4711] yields 17.8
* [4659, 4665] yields 19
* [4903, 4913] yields 20.8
